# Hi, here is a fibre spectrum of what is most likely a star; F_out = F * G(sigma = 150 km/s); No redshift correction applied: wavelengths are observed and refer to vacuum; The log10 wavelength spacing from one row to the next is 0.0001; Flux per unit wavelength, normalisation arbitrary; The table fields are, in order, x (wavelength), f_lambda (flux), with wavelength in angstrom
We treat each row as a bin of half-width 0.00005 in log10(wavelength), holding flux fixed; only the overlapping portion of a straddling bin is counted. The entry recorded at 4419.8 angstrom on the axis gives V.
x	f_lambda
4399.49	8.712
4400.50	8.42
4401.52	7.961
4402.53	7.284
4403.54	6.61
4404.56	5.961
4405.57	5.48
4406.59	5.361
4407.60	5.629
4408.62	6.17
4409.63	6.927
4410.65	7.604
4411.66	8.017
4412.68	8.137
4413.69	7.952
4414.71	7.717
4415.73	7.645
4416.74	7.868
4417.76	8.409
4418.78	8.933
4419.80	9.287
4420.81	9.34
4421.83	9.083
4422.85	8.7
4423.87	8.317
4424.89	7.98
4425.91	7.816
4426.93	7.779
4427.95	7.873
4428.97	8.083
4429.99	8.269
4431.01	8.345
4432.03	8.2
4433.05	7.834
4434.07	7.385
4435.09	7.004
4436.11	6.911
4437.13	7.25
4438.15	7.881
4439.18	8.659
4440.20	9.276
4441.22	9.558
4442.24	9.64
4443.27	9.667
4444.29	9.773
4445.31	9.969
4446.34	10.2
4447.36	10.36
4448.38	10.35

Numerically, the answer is 9.287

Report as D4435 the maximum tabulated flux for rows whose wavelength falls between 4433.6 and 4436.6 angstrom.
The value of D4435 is 7.385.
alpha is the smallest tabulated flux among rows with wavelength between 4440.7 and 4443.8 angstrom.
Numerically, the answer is 9.558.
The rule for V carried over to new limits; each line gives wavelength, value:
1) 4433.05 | 7.834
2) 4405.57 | 5.48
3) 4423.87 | 8.317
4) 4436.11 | 6.911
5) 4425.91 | 7.816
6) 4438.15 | 7.881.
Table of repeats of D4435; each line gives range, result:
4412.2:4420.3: 9.287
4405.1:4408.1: 5.629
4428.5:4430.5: 8.269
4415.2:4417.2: 7.868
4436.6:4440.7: 9.276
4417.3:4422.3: 9.34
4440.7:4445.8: 9.969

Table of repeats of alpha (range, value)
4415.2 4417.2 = 7.645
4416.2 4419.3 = 7.868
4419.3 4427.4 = 7.779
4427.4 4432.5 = 7.873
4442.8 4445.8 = 9.667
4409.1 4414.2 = 6.927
